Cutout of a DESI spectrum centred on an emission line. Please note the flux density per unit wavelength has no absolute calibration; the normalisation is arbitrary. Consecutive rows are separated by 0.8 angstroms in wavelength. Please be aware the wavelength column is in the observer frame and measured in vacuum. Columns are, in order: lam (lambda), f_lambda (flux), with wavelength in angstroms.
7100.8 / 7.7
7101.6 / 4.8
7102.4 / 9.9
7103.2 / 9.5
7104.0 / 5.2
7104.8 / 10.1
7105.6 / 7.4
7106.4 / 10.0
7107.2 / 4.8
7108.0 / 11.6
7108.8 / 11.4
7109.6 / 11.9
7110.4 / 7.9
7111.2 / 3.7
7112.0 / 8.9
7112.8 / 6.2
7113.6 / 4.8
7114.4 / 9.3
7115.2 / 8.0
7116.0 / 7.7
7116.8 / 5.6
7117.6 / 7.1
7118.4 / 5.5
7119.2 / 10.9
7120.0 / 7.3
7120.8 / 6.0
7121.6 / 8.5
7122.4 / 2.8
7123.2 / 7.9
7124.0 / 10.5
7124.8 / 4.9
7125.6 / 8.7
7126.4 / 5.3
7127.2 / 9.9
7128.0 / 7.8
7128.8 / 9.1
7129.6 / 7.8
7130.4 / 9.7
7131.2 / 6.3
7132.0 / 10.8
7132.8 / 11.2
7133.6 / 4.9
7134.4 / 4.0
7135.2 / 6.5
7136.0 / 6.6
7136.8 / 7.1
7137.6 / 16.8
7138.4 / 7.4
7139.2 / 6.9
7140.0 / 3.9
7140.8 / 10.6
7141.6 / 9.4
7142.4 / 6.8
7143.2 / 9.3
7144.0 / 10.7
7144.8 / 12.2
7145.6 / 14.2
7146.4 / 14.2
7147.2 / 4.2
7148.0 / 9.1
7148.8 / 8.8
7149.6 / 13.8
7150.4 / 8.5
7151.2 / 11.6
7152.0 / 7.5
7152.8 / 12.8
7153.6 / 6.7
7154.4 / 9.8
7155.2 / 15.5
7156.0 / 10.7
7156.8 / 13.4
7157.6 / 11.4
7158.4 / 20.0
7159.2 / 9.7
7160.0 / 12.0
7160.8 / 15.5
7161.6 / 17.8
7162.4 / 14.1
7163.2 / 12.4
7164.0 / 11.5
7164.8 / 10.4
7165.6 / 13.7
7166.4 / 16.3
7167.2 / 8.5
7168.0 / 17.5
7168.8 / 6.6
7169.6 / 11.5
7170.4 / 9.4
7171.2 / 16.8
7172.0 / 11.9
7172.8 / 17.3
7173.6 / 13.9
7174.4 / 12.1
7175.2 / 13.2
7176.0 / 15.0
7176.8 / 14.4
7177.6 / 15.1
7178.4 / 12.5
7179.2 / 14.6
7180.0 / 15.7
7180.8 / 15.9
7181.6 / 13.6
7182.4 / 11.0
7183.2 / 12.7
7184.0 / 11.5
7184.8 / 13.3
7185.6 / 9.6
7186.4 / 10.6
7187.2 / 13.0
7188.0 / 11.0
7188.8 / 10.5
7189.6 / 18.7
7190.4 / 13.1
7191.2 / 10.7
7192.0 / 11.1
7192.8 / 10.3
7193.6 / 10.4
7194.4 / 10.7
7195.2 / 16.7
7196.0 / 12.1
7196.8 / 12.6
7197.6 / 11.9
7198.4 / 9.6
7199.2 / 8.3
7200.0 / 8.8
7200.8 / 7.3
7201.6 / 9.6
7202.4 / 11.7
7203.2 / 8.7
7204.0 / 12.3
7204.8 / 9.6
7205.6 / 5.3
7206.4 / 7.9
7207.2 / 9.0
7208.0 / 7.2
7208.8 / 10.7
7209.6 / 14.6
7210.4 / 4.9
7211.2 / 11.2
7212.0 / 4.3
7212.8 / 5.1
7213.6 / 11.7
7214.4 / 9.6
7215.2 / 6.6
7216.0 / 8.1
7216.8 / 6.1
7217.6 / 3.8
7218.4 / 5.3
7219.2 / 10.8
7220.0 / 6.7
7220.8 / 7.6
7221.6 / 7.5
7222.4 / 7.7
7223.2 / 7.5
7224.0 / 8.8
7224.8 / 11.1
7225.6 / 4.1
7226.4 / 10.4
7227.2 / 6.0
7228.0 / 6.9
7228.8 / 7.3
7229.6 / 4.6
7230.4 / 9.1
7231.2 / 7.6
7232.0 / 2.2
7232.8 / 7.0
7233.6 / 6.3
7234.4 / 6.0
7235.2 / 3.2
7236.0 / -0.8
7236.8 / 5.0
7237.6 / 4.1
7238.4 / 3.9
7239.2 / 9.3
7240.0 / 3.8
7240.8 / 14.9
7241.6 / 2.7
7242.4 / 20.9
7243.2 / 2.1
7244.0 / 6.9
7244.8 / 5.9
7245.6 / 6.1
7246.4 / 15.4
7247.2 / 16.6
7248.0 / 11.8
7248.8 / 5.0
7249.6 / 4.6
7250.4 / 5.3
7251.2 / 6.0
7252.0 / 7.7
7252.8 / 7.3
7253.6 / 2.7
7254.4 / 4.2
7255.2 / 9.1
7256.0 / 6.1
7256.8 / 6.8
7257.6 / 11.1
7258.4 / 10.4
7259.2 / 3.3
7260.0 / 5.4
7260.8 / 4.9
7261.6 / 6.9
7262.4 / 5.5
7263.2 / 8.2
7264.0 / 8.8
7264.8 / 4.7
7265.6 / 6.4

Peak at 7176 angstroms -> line Mg II 2798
